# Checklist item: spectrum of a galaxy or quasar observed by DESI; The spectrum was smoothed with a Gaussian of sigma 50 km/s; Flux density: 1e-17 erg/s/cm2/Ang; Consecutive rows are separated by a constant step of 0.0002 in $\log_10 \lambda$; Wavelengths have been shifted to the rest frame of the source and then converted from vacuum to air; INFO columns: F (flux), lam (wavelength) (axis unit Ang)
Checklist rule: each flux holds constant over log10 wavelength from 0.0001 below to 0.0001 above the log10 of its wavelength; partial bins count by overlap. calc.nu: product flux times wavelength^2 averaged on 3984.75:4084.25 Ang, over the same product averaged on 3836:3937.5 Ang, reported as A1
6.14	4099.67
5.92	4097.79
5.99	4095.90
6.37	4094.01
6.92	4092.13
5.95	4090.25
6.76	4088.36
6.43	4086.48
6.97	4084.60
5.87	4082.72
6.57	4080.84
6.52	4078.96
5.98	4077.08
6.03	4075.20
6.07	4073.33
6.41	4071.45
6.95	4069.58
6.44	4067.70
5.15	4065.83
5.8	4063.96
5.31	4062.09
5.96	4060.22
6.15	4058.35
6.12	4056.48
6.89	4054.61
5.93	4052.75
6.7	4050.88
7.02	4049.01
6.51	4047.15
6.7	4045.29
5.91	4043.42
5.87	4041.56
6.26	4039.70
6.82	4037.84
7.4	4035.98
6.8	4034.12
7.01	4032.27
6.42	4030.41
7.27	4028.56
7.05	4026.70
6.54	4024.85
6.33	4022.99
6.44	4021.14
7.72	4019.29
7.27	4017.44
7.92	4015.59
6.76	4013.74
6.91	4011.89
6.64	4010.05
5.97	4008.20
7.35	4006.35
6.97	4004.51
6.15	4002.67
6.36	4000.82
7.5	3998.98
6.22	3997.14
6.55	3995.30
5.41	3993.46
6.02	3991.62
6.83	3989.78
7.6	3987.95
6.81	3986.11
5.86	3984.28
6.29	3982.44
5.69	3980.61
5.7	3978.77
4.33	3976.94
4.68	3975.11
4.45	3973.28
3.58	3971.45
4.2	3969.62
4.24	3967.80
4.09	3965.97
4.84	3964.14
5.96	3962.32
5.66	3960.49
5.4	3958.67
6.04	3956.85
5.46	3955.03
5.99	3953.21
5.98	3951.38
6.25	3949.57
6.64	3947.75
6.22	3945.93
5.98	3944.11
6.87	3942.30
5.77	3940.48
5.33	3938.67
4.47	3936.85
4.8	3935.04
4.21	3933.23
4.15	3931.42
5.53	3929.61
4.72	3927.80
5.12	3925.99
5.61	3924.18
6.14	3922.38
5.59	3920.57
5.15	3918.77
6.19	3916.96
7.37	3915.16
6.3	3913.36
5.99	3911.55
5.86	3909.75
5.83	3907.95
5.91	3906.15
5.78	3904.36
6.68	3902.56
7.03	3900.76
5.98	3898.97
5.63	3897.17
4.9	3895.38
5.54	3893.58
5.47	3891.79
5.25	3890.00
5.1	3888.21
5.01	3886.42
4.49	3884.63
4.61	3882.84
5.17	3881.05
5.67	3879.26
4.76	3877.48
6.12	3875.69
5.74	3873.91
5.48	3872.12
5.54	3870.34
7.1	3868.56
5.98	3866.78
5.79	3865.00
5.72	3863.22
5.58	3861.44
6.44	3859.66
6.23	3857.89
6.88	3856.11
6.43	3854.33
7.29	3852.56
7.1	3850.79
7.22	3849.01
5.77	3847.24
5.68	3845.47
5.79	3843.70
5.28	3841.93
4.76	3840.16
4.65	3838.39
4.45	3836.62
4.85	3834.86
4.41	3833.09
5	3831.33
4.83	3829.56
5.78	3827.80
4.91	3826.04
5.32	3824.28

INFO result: 1.24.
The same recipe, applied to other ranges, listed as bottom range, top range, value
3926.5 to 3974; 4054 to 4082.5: 1.24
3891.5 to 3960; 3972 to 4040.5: 1.18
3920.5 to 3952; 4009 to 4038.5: 1.32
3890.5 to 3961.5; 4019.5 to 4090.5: 1.20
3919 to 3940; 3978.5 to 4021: 1.36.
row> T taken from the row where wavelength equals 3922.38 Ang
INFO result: 6.14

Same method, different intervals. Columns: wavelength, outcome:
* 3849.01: 7.22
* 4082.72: 5.87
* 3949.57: 6.25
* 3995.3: 6.55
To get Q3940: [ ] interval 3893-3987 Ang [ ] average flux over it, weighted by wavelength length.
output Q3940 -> 5.55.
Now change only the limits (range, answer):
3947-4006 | 5.76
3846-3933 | 5.8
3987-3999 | 6.52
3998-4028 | 6.87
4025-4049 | 6.68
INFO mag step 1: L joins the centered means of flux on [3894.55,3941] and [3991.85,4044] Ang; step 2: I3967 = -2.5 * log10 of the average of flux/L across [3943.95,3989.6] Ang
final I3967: 0.114 mag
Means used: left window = 5.62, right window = 6.7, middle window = 5.53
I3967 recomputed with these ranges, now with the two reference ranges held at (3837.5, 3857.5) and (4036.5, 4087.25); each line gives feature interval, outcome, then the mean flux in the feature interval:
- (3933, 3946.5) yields 0.124 mag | 5.5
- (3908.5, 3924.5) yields 0.020 mag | 6.03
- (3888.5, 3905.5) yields 0.062 mag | 5.79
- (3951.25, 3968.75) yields 0.160 mag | 5.33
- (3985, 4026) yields -0.086 mag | 6.74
